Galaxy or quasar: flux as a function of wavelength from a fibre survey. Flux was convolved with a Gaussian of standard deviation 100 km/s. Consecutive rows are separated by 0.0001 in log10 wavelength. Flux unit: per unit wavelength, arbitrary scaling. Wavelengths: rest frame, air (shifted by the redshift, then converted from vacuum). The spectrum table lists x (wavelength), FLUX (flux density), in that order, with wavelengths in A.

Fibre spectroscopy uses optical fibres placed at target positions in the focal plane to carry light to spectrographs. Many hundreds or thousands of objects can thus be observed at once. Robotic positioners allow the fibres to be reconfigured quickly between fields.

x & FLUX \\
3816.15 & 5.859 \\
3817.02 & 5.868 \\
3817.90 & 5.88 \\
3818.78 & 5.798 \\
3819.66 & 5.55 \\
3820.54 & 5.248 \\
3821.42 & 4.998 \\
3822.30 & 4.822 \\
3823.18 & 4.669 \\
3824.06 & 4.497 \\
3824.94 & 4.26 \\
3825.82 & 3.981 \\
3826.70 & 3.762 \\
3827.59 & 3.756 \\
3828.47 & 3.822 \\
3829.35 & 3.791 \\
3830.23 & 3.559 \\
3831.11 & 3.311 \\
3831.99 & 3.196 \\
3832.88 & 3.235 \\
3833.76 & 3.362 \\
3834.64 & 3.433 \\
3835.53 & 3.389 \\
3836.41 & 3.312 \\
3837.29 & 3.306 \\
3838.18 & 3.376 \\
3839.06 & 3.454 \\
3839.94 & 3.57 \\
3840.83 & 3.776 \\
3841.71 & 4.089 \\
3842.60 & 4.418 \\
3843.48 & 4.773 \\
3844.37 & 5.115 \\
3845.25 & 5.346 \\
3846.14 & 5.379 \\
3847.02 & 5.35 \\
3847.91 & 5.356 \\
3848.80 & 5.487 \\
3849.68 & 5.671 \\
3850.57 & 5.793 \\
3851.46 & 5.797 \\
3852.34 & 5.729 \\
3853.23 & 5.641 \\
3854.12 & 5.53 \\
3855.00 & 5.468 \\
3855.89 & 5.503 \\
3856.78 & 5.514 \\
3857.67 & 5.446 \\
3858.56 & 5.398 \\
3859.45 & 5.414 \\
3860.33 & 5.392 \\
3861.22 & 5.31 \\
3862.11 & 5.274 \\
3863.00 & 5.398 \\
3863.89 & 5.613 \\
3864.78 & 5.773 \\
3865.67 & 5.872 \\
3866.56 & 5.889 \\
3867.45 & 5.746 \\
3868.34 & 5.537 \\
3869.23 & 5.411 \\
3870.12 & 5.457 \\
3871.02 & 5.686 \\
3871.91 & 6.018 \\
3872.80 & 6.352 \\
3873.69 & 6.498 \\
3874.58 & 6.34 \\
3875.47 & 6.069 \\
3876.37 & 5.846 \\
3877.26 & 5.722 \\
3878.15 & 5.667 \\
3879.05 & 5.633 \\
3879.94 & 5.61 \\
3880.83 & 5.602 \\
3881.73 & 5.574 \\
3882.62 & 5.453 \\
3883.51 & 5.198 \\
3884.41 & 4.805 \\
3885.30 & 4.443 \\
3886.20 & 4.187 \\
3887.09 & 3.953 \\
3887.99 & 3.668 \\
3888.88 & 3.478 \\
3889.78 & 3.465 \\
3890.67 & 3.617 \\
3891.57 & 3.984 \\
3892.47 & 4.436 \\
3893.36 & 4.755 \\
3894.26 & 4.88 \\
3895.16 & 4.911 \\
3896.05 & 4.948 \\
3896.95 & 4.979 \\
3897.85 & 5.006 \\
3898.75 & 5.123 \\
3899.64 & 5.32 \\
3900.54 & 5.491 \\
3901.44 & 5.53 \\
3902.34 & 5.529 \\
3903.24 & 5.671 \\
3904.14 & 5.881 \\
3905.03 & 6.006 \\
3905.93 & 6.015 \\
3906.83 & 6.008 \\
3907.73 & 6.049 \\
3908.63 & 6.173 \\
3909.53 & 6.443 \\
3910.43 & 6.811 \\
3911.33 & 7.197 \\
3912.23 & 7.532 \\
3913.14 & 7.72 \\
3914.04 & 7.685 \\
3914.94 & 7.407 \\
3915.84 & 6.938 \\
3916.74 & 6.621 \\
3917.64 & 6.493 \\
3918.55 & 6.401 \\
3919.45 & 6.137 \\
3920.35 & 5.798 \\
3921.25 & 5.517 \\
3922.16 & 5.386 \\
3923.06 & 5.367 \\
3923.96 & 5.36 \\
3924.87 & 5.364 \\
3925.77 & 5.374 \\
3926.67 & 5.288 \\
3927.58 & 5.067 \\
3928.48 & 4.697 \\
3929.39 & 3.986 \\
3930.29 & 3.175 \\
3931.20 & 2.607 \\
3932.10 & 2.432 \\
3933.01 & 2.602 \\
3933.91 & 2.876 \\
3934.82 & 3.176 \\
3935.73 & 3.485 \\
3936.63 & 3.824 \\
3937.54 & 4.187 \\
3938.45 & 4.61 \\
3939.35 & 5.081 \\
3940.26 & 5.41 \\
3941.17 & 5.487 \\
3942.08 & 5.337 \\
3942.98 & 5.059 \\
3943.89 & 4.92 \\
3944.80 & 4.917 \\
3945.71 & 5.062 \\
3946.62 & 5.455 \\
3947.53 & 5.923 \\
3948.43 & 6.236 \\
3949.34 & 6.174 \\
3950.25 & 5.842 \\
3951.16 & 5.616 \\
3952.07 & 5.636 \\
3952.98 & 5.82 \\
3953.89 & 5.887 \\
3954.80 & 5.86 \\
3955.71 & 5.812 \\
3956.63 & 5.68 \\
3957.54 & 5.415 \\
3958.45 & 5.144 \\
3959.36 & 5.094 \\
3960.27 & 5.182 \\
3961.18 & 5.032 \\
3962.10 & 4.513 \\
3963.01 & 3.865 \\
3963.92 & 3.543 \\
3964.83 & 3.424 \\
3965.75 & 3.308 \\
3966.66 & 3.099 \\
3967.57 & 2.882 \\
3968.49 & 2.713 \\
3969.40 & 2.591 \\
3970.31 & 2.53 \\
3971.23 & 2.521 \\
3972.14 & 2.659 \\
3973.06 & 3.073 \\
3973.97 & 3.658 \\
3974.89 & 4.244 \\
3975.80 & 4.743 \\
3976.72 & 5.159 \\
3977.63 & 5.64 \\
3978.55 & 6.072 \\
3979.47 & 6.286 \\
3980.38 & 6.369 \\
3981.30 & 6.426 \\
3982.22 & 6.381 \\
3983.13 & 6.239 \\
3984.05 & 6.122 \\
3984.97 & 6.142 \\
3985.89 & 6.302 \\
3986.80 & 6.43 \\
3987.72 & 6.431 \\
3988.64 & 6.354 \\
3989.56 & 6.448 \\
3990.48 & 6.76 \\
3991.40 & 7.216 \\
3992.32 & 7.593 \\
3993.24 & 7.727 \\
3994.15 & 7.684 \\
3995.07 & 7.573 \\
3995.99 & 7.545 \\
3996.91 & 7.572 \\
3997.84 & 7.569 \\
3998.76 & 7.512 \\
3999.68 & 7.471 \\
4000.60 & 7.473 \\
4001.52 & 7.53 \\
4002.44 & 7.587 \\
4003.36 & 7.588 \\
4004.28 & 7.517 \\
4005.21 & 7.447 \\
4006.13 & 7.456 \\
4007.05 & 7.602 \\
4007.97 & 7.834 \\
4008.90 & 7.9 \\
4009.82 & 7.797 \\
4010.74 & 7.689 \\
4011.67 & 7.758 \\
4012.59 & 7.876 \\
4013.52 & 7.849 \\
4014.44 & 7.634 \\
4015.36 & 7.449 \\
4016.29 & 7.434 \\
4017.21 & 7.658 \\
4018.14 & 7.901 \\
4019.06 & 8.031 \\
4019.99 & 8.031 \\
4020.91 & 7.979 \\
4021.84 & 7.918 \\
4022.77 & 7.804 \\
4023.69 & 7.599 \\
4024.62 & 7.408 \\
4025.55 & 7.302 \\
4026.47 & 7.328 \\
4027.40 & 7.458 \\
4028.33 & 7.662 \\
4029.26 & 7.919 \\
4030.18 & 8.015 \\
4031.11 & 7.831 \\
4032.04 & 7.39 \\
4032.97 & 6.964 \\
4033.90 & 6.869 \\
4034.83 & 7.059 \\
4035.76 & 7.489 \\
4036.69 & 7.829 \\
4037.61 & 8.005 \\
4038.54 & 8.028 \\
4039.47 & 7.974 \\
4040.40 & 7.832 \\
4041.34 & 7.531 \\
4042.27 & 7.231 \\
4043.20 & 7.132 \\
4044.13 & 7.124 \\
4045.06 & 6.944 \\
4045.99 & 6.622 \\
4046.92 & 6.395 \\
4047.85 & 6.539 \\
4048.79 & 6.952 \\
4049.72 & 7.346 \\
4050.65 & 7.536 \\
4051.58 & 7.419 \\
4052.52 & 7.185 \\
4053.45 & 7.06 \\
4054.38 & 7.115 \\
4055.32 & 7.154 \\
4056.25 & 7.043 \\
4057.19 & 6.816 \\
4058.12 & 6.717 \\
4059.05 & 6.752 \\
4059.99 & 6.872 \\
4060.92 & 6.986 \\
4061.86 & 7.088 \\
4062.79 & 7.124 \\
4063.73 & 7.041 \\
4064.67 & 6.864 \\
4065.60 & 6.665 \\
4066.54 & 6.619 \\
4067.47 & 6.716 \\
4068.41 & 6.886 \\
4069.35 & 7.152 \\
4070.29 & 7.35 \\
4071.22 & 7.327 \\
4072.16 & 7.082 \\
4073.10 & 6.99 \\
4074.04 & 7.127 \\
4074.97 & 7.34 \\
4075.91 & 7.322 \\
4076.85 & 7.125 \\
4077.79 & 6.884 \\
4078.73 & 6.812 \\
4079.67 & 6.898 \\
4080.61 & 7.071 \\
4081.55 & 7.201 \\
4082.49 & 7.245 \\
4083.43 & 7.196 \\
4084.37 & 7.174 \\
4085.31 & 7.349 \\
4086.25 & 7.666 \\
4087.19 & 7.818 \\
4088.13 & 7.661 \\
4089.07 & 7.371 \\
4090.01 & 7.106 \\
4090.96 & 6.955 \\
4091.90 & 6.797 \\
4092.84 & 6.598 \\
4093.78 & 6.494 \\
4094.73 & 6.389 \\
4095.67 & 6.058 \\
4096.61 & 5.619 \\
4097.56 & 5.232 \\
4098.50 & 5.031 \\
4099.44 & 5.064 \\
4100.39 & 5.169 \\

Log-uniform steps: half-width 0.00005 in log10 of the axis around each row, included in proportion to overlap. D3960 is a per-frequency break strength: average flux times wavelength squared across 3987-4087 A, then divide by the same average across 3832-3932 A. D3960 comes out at 1.51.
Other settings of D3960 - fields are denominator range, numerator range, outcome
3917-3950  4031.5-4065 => 1.56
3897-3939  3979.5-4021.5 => 1.42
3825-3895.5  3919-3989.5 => 1.05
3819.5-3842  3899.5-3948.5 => 1.45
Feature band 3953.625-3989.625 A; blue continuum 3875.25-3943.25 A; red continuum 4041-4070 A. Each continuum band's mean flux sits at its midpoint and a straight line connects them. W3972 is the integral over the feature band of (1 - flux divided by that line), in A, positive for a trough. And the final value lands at 6.67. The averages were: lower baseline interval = 5.19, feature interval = 4.86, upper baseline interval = 6.99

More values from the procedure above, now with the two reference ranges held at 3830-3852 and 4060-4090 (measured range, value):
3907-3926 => -4.3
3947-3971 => 4.2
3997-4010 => -2.7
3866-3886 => -4.0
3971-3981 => 2.2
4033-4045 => -1.4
